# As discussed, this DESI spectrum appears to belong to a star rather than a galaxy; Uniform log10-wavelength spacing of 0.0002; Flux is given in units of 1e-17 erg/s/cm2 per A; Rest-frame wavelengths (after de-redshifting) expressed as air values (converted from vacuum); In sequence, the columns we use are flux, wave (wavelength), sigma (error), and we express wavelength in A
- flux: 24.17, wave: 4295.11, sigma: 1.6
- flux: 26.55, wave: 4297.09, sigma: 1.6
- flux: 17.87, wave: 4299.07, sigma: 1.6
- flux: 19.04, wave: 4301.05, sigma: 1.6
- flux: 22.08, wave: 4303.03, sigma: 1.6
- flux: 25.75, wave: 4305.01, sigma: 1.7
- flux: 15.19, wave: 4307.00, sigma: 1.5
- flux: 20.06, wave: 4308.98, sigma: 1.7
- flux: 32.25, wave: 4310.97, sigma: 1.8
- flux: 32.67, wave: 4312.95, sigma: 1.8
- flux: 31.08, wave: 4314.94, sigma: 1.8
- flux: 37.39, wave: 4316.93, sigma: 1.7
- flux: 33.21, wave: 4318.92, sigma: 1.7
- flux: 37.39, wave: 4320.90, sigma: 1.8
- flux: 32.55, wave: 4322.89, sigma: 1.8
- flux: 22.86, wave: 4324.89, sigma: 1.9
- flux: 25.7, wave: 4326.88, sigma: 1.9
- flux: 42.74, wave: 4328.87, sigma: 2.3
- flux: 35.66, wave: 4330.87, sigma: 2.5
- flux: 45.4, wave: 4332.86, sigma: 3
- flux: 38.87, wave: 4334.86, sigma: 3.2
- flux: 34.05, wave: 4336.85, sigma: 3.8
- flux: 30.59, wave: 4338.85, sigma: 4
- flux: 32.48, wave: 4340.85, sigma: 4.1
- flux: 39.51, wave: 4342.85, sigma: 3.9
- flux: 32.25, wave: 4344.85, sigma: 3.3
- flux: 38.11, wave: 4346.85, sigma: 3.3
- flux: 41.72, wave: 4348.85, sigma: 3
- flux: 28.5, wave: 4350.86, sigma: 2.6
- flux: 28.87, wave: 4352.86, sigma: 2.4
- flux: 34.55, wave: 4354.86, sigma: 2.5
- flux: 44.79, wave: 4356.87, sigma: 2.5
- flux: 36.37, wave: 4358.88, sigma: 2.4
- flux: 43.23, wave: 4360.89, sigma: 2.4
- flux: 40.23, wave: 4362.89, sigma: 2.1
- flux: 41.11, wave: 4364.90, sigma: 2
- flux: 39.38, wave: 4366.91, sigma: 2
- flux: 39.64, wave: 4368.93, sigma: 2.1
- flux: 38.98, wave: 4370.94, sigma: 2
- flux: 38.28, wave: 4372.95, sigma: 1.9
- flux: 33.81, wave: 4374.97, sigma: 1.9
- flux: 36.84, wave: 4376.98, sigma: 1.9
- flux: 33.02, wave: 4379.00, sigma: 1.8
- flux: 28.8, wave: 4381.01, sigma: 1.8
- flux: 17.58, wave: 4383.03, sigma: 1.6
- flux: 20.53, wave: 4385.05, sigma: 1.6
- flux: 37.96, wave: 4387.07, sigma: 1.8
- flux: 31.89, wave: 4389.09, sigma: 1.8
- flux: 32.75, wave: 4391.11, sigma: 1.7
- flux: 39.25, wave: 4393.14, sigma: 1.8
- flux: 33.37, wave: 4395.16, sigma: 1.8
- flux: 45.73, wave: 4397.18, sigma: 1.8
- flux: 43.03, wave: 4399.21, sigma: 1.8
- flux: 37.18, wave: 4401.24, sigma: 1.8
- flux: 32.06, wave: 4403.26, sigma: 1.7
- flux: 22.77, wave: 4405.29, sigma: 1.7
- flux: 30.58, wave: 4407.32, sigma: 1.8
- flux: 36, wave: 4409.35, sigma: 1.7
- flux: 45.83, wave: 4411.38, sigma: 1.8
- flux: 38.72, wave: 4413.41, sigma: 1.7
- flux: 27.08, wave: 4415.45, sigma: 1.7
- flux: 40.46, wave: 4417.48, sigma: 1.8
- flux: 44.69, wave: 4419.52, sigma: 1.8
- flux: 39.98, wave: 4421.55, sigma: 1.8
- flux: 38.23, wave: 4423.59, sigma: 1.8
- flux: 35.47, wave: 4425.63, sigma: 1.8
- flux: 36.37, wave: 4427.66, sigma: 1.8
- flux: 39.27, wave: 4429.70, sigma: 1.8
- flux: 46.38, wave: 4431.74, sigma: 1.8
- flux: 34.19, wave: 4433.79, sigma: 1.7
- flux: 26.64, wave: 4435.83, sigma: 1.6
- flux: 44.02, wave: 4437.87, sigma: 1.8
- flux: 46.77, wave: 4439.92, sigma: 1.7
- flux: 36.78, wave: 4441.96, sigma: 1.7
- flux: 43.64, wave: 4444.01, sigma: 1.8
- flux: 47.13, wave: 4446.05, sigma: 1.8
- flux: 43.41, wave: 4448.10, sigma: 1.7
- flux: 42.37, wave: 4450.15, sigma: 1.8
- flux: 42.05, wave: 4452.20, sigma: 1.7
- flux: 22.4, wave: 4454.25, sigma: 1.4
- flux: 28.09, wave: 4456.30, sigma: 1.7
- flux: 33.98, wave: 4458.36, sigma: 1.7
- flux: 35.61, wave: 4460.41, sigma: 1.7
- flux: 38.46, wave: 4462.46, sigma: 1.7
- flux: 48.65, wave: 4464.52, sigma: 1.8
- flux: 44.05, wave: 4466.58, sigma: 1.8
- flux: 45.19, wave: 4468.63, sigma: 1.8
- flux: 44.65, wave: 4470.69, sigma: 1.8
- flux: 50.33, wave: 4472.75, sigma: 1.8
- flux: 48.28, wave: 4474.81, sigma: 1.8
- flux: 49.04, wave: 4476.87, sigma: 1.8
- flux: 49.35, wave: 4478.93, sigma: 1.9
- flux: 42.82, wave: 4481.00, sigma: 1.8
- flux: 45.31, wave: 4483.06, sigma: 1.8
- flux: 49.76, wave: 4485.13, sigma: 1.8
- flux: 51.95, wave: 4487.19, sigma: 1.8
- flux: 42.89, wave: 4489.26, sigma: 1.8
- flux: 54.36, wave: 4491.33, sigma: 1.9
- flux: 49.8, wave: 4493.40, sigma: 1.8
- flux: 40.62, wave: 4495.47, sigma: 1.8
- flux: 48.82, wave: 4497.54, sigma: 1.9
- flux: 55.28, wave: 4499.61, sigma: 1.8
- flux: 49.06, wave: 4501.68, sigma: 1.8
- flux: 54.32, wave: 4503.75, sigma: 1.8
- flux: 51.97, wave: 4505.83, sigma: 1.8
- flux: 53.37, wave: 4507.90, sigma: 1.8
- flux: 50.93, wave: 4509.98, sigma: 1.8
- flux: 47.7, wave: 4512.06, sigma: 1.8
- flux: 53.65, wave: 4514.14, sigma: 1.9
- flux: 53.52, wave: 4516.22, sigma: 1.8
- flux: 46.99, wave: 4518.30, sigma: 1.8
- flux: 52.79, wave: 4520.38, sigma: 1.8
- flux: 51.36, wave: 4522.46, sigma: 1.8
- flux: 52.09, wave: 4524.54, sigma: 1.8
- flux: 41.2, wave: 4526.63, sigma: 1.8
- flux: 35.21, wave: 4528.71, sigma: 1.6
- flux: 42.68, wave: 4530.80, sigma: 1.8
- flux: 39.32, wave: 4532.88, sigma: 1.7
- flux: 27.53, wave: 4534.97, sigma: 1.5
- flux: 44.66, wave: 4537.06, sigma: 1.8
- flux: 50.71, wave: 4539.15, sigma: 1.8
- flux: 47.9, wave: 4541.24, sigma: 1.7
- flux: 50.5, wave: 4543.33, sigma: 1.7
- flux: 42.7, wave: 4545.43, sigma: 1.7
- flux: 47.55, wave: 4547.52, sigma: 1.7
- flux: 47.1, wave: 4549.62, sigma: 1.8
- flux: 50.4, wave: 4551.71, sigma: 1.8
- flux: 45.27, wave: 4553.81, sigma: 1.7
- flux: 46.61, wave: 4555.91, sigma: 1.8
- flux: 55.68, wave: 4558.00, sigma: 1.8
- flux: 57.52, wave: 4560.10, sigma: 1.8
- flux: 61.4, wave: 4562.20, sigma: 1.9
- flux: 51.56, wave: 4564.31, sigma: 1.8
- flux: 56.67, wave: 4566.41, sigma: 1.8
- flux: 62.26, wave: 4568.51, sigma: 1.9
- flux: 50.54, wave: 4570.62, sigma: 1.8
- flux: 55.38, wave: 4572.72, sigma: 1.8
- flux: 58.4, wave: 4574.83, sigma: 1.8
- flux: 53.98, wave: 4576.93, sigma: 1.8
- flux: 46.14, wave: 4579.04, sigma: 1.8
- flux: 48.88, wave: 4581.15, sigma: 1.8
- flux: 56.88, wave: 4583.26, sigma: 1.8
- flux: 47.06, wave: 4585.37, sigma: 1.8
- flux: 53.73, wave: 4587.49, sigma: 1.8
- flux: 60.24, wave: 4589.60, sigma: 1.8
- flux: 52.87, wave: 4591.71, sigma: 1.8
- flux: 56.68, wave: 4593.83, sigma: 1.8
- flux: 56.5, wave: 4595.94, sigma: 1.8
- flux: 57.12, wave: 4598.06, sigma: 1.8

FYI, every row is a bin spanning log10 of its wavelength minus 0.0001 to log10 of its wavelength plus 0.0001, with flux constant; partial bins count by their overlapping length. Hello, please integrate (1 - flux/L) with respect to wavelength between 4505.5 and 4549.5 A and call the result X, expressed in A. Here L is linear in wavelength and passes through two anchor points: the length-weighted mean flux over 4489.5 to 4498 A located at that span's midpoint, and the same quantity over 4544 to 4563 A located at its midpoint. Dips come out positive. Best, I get 2.2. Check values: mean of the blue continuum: 47.8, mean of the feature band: 46.8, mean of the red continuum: 50.3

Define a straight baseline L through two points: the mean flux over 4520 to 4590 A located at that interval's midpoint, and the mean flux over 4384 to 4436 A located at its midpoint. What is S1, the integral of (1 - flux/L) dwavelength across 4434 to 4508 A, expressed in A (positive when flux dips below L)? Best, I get -4.1 A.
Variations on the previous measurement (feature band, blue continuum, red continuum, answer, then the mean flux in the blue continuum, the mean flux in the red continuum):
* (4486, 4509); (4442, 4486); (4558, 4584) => -1.91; 42.4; 55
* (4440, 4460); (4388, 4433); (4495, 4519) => 2.11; 37.1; 50.8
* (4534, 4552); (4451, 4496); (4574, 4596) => 1.64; 43.6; 53.6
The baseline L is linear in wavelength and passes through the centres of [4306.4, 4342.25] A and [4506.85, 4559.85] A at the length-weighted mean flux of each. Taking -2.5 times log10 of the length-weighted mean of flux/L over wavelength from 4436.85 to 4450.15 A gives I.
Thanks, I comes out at -0.07 mag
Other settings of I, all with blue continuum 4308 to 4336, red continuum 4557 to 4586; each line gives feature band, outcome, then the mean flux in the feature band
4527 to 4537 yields 0.342 mag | 37.4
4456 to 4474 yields 0.099 mag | 41.6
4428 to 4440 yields 0.110 mag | 38.8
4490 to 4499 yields -0.011 mag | 48.5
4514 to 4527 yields -0.005 mag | 50.5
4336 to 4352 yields 0.022 mag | 34.6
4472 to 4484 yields -0.020 mag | 47.5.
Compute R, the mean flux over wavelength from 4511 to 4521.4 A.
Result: 50.9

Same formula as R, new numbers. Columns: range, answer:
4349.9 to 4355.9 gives 30.8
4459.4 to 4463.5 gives 37.1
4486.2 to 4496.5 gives 47.9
